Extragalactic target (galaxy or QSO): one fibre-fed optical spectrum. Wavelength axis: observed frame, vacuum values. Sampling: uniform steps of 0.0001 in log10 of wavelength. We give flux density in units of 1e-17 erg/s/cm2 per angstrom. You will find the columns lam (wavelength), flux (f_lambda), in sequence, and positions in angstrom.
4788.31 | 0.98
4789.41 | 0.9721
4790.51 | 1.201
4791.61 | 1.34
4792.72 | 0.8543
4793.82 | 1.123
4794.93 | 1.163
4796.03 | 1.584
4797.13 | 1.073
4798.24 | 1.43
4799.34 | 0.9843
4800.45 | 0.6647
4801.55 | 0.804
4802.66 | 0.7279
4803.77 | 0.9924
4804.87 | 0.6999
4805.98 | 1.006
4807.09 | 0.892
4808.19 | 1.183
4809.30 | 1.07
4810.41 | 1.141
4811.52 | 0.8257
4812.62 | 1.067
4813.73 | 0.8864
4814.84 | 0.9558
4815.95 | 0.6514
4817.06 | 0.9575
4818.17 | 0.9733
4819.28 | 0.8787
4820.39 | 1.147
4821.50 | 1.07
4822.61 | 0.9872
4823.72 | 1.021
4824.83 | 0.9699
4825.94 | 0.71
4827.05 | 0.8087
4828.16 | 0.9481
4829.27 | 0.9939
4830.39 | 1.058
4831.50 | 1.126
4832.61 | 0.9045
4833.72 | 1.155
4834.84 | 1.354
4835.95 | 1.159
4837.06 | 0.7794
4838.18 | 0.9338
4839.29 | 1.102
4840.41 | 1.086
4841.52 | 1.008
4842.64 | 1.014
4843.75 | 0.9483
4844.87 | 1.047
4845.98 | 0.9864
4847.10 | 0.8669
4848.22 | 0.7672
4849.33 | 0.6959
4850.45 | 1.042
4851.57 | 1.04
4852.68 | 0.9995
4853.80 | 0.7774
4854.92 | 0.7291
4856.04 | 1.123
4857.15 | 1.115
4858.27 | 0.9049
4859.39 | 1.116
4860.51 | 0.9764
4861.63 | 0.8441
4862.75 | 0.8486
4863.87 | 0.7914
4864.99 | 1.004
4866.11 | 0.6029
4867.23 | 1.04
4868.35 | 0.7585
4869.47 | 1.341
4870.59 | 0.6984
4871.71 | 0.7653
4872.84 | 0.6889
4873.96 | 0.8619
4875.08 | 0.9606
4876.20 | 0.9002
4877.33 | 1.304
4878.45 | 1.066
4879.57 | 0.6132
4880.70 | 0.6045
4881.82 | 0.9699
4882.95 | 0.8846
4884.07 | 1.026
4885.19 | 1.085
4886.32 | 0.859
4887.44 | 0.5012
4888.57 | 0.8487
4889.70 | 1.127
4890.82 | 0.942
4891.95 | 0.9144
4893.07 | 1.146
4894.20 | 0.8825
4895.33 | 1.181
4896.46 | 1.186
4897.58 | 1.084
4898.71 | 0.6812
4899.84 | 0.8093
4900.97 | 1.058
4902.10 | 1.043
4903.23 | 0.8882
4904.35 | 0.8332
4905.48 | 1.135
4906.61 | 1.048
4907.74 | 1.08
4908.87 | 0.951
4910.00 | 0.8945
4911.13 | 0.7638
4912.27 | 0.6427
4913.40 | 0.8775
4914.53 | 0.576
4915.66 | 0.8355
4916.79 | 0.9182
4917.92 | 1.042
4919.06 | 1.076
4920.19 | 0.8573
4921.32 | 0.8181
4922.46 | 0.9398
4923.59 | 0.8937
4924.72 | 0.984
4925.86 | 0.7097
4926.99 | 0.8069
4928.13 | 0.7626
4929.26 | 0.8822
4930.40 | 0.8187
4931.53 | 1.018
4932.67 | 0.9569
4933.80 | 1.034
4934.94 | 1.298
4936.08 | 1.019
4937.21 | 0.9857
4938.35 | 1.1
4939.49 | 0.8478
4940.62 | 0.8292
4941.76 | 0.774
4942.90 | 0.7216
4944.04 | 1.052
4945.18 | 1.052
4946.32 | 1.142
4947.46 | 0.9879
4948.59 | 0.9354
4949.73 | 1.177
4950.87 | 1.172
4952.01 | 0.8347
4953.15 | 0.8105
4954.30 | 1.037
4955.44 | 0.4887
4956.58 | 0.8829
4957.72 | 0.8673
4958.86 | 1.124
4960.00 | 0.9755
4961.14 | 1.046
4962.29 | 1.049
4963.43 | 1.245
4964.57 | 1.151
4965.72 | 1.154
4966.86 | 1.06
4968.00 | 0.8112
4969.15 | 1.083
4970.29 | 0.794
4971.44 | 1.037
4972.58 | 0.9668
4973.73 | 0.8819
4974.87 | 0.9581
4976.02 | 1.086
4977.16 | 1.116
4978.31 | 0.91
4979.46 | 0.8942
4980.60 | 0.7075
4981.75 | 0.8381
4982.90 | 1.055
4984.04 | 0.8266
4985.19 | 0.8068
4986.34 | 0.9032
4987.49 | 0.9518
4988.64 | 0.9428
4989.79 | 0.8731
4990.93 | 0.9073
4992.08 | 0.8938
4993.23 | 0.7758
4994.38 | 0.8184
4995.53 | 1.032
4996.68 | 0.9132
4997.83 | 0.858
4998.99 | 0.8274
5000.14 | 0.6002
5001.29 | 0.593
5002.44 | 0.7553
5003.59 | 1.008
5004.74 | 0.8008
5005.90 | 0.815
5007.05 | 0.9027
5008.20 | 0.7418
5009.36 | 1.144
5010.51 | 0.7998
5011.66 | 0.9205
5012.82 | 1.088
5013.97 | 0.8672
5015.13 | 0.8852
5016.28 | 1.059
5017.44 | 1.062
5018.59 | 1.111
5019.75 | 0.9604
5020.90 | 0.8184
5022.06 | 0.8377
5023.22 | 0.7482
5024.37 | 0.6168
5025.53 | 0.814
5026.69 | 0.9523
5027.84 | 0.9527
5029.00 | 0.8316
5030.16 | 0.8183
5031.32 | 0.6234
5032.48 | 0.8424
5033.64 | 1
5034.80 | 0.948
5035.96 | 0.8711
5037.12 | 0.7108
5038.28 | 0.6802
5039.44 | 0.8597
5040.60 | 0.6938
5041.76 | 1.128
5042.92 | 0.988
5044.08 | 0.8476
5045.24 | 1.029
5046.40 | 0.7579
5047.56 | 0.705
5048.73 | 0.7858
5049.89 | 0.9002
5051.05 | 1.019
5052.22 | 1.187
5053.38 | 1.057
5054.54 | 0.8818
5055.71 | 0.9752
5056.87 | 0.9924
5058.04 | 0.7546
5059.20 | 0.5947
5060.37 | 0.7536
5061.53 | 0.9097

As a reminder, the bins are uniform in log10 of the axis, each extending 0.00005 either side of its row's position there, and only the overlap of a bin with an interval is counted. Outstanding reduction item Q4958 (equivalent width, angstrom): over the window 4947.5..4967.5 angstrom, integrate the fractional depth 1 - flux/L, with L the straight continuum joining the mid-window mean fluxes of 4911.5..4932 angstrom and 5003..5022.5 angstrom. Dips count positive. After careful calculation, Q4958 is -2.6 angstrom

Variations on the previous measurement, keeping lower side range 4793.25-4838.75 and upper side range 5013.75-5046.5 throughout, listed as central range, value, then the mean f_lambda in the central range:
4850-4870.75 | 0.7 angstrom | 0.939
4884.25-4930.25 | 1.5 angstrom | 0.914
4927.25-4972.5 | -2.6 angstrom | 0.974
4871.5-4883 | 1.0 angstrom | 0.877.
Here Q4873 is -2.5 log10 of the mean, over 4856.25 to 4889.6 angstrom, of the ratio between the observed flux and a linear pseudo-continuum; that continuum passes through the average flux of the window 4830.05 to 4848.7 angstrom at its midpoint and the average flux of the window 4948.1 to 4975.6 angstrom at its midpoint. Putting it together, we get 0.12 mag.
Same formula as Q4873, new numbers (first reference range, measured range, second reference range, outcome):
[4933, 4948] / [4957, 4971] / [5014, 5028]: -0.07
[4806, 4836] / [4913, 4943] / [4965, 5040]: 0.03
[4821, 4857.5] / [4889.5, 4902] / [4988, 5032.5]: -0.06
